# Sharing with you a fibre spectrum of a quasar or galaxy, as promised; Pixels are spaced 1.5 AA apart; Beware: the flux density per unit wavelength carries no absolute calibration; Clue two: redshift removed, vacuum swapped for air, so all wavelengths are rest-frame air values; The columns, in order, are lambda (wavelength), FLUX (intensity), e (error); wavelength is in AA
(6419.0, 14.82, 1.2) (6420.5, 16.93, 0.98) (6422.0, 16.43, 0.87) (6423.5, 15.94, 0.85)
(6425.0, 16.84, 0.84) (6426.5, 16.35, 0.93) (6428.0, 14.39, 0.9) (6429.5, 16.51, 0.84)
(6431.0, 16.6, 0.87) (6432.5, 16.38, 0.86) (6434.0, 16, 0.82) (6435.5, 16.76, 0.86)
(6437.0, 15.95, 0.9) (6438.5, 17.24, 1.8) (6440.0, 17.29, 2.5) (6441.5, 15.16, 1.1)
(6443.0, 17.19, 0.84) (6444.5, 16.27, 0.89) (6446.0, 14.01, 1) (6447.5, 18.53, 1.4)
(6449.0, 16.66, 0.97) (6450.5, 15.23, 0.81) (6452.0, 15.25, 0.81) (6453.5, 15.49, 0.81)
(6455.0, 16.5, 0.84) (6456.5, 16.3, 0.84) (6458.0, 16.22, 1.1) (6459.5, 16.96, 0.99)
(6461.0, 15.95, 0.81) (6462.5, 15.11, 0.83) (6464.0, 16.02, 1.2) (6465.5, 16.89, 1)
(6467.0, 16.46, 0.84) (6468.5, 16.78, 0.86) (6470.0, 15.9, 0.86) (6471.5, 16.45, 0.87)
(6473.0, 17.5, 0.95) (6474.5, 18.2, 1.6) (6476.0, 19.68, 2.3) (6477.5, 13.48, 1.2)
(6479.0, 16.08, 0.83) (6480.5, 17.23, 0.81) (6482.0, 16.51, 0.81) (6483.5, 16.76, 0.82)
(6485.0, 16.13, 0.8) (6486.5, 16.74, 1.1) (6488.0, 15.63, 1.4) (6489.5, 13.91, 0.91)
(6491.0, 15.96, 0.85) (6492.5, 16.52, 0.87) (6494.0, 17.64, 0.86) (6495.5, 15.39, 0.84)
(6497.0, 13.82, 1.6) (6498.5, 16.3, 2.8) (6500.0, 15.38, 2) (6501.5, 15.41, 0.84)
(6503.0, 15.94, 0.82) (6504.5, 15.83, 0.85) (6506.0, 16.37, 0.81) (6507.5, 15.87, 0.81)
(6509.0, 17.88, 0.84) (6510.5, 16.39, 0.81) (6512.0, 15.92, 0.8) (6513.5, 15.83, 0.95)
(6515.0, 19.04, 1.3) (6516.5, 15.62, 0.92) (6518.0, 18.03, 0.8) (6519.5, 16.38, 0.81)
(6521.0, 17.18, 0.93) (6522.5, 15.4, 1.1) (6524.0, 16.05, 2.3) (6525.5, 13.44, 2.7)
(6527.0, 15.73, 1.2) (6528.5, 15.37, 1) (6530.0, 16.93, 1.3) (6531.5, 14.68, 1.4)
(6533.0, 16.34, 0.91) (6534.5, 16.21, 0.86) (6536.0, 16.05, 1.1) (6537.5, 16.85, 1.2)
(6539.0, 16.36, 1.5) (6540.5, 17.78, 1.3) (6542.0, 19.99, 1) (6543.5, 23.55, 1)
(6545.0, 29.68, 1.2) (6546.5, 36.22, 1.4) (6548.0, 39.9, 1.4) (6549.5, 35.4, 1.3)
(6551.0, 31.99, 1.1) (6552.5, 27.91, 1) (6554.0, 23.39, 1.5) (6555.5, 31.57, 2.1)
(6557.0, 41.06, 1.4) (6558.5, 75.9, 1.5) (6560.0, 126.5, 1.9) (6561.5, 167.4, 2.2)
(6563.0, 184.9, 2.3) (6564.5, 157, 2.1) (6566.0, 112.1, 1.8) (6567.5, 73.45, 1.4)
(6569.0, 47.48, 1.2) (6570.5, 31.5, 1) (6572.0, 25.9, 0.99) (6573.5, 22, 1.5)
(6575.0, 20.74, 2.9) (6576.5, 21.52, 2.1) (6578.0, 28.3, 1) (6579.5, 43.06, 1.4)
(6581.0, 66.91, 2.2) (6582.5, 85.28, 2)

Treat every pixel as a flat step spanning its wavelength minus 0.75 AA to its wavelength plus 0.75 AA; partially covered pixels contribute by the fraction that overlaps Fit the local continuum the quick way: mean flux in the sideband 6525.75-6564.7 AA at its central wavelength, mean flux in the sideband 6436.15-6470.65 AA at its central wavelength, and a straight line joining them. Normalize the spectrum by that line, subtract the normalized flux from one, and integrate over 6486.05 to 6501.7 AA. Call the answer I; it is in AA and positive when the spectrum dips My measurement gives 7.10 AA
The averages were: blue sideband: 16.2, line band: 15.7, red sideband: 44.7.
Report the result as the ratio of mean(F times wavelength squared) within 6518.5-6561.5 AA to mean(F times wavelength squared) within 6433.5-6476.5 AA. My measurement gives 1.90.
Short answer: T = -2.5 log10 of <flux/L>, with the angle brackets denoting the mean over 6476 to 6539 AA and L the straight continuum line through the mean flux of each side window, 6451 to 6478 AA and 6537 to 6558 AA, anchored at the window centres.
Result 0.36 mag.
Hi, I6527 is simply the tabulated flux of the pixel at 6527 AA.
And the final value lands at 15.73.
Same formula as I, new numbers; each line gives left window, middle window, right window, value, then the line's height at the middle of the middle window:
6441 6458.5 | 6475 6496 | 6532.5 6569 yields 9.6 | 30.1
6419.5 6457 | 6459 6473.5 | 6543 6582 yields 5.3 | 25.9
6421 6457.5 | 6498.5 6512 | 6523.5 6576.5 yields 7.0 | 33.3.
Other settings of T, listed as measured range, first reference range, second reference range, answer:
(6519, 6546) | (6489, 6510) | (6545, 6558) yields 0.483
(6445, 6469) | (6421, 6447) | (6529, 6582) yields 0.341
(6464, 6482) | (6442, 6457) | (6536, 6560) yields 0.208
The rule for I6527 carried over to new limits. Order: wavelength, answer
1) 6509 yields 17.88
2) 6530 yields 16.93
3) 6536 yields 16.05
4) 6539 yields 16.36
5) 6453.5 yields 15.49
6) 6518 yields 18.03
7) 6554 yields 23.39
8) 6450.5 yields 15.23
